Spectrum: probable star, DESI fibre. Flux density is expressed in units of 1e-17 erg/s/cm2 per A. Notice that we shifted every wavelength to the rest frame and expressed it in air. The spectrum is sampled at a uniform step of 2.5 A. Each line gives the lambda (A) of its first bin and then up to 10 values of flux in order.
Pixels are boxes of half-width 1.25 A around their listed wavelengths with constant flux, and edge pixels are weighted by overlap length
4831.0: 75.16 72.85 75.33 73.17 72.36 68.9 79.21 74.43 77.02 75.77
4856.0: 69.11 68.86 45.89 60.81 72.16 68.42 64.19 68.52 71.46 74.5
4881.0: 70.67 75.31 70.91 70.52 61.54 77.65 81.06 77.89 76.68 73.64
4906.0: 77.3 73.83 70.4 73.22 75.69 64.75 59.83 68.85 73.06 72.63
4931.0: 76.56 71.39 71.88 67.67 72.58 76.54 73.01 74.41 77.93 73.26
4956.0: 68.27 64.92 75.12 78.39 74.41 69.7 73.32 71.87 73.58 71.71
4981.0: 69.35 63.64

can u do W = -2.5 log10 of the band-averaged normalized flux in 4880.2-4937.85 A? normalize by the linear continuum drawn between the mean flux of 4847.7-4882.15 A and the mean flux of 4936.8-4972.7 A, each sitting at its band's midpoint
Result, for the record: -0.03 mag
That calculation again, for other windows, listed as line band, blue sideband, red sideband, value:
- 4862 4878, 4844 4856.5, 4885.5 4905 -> 0.11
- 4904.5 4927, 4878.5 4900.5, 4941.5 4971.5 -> 0.04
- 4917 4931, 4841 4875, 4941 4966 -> 0.05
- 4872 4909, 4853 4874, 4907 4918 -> -0.06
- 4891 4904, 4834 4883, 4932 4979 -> -0.07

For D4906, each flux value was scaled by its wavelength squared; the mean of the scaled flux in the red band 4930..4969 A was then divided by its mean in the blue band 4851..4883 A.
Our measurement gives 1.1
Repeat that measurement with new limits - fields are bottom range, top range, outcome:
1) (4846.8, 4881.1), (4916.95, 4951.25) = 1.07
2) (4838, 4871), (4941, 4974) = 1.10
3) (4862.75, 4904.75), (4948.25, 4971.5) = 1.05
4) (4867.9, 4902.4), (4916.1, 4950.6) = 1.01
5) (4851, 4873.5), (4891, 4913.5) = 1.15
